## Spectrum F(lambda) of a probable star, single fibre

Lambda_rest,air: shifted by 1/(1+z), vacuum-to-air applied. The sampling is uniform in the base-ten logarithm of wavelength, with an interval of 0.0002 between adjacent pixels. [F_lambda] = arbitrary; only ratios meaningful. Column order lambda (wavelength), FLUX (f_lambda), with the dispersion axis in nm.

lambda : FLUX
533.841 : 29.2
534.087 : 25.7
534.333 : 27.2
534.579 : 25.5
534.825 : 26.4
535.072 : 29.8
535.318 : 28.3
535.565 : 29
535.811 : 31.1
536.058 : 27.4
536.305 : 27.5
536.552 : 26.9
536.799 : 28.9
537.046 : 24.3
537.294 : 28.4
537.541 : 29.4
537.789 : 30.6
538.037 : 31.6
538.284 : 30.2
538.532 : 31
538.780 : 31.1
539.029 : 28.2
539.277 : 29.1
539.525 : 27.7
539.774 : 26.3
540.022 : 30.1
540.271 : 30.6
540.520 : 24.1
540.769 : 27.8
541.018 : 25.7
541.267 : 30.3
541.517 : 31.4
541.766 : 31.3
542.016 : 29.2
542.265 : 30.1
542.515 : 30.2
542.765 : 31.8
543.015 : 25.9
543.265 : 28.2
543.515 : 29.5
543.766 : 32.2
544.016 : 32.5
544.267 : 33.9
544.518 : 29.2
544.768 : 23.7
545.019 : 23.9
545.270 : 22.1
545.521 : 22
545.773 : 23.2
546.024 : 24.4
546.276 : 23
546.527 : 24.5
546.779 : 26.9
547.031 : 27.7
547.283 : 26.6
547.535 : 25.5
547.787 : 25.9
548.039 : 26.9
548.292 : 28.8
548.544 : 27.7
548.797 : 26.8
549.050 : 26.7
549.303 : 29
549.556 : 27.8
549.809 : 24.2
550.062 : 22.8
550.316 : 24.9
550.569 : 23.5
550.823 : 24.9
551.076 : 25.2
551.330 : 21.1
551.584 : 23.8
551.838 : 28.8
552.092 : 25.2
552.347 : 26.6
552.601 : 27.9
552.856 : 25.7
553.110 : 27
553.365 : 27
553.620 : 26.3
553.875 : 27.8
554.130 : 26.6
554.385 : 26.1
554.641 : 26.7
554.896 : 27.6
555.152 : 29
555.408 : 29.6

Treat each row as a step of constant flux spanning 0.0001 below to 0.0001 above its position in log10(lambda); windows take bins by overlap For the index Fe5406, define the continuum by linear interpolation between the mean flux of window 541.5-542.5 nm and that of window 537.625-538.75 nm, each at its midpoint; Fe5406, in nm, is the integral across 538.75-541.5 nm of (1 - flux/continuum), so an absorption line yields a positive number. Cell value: 0.21 nm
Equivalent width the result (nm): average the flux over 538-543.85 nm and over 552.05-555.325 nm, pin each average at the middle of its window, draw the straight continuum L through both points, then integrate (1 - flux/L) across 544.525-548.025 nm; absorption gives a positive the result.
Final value 0.43 nm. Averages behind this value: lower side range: 29.3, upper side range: 27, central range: 24.8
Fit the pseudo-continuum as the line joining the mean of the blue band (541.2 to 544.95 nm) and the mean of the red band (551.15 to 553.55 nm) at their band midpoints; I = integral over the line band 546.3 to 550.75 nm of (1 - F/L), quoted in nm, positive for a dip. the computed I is 0.22 nm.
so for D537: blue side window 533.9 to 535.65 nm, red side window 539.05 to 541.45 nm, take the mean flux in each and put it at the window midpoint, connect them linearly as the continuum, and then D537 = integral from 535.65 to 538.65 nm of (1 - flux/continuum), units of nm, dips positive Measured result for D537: -0.13 nm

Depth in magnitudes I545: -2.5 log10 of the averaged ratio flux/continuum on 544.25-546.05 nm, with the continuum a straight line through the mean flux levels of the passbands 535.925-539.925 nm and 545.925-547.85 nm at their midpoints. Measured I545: 0.06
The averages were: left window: 28.7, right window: 25.6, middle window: 24.8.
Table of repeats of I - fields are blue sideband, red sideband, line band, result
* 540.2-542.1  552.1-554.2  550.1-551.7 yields 0.195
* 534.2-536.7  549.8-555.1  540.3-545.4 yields -0.319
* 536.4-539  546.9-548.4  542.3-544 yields -0.117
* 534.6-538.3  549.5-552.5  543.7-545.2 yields -0.131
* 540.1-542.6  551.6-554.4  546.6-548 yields 0.071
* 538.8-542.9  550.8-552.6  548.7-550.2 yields -0.006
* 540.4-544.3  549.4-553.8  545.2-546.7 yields 0.247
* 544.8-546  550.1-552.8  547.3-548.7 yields -0.176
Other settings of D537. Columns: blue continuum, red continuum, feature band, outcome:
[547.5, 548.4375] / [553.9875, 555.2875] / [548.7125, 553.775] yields 0.245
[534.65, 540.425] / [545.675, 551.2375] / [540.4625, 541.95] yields -0.047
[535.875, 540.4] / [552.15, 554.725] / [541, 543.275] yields -0.107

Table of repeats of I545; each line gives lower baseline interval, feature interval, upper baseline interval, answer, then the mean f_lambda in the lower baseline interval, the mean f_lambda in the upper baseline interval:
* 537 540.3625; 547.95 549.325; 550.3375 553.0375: -0.05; 29.3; 25.3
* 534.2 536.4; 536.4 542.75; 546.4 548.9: -0.06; 28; 26.7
